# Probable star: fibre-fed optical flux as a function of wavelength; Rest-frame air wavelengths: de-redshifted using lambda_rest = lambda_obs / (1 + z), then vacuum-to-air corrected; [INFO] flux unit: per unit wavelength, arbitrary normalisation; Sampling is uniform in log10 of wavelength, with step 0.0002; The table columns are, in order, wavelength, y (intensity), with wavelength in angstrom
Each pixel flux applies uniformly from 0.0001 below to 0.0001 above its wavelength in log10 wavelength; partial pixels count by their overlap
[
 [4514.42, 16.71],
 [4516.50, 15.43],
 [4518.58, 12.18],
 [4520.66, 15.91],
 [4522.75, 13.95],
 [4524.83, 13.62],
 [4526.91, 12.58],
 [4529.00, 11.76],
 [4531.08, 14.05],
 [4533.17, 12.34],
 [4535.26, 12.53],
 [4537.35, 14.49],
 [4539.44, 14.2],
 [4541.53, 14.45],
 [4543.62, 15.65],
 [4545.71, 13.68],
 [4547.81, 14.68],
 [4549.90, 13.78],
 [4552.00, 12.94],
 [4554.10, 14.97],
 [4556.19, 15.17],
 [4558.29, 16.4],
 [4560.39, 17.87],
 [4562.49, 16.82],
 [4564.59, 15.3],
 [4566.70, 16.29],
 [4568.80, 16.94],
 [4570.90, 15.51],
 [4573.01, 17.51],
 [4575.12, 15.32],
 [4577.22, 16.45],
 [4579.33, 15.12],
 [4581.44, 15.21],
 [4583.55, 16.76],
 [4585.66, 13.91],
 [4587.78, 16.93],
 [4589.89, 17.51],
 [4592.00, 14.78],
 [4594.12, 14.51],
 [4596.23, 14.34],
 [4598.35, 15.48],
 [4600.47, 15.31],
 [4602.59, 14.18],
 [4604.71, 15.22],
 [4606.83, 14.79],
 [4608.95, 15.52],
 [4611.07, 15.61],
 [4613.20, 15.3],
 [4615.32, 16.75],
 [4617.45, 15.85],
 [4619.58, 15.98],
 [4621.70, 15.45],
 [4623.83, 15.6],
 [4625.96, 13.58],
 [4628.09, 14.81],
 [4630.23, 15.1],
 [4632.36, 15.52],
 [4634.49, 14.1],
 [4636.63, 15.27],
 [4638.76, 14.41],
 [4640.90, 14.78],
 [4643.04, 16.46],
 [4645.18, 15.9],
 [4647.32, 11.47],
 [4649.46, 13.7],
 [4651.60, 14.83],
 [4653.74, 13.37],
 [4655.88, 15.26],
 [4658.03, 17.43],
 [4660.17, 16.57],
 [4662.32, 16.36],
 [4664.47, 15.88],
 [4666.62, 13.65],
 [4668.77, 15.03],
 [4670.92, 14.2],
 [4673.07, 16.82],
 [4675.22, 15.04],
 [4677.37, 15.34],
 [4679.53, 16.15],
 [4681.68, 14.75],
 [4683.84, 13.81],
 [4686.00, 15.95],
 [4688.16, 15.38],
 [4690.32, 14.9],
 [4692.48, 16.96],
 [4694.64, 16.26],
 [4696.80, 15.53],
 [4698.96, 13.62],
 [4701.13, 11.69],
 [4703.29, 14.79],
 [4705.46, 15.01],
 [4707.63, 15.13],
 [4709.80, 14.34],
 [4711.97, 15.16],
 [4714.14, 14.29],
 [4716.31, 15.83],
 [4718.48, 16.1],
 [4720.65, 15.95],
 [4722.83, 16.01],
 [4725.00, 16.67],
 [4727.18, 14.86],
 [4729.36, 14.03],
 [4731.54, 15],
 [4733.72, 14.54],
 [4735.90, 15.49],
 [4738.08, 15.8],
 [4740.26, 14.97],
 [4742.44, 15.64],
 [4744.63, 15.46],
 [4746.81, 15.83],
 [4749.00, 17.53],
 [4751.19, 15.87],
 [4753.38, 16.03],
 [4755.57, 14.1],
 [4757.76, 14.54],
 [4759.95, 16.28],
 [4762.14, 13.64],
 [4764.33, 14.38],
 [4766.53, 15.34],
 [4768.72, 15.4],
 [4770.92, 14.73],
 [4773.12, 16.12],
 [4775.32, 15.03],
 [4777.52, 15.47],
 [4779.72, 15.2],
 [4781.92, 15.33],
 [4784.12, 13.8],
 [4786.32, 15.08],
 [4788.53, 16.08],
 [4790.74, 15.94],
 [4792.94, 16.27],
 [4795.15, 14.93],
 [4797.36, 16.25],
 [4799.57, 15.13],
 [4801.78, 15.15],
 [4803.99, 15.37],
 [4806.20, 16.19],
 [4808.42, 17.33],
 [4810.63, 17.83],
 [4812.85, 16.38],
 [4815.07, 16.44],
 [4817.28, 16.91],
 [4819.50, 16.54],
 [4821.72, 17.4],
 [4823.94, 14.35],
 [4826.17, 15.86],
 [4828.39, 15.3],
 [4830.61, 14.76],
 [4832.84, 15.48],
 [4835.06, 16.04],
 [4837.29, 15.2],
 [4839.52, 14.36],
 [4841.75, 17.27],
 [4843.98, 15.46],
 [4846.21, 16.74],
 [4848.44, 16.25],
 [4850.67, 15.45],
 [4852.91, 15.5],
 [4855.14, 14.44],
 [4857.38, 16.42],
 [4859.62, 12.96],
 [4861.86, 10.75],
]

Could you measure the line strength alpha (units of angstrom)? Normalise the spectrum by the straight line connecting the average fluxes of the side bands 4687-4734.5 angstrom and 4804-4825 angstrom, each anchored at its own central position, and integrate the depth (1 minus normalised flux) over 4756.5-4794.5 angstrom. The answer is 1.9 angstrom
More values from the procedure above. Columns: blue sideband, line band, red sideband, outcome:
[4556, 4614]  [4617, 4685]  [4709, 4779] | 2.1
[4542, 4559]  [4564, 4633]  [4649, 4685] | -3.1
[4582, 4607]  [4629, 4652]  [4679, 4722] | 0.8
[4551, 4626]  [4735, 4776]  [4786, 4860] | 1.0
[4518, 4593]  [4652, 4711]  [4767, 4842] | 0.7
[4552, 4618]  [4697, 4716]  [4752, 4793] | 1.2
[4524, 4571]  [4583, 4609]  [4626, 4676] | -0.9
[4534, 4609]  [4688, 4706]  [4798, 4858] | 0.8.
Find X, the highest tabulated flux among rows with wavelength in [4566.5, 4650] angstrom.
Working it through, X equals 17.51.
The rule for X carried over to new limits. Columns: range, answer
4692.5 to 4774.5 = 17.53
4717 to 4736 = 16.67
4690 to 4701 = 16.96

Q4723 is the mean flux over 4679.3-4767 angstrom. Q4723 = 15.2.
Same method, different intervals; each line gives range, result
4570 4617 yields 15.5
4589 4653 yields 15.1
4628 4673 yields 15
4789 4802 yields 15.7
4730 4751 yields 15.6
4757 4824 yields 15.7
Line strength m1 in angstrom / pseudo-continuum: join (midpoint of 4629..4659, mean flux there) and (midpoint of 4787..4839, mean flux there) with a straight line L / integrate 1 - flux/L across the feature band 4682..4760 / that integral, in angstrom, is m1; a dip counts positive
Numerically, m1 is 0.4 angstrom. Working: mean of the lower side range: 14.8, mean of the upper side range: 15.9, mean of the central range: 15.2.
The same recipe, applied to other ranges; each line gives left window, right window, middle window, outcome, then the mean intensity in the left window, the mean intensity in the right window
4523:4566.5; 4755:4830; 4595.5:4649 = -1.0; 14.4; 15.6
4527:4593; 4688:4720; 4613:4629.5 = -0.4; 15.1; 15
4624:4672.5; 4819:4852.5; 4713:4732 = -0.2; 14.9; 15.7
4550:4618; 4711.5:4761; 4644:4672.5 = 1.1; 15.6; 15.5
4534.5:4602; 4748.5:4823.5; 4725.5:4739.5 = 0.5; 15.3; 15.7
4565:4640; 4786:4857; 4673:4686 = 0.3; 15.4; 15.9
